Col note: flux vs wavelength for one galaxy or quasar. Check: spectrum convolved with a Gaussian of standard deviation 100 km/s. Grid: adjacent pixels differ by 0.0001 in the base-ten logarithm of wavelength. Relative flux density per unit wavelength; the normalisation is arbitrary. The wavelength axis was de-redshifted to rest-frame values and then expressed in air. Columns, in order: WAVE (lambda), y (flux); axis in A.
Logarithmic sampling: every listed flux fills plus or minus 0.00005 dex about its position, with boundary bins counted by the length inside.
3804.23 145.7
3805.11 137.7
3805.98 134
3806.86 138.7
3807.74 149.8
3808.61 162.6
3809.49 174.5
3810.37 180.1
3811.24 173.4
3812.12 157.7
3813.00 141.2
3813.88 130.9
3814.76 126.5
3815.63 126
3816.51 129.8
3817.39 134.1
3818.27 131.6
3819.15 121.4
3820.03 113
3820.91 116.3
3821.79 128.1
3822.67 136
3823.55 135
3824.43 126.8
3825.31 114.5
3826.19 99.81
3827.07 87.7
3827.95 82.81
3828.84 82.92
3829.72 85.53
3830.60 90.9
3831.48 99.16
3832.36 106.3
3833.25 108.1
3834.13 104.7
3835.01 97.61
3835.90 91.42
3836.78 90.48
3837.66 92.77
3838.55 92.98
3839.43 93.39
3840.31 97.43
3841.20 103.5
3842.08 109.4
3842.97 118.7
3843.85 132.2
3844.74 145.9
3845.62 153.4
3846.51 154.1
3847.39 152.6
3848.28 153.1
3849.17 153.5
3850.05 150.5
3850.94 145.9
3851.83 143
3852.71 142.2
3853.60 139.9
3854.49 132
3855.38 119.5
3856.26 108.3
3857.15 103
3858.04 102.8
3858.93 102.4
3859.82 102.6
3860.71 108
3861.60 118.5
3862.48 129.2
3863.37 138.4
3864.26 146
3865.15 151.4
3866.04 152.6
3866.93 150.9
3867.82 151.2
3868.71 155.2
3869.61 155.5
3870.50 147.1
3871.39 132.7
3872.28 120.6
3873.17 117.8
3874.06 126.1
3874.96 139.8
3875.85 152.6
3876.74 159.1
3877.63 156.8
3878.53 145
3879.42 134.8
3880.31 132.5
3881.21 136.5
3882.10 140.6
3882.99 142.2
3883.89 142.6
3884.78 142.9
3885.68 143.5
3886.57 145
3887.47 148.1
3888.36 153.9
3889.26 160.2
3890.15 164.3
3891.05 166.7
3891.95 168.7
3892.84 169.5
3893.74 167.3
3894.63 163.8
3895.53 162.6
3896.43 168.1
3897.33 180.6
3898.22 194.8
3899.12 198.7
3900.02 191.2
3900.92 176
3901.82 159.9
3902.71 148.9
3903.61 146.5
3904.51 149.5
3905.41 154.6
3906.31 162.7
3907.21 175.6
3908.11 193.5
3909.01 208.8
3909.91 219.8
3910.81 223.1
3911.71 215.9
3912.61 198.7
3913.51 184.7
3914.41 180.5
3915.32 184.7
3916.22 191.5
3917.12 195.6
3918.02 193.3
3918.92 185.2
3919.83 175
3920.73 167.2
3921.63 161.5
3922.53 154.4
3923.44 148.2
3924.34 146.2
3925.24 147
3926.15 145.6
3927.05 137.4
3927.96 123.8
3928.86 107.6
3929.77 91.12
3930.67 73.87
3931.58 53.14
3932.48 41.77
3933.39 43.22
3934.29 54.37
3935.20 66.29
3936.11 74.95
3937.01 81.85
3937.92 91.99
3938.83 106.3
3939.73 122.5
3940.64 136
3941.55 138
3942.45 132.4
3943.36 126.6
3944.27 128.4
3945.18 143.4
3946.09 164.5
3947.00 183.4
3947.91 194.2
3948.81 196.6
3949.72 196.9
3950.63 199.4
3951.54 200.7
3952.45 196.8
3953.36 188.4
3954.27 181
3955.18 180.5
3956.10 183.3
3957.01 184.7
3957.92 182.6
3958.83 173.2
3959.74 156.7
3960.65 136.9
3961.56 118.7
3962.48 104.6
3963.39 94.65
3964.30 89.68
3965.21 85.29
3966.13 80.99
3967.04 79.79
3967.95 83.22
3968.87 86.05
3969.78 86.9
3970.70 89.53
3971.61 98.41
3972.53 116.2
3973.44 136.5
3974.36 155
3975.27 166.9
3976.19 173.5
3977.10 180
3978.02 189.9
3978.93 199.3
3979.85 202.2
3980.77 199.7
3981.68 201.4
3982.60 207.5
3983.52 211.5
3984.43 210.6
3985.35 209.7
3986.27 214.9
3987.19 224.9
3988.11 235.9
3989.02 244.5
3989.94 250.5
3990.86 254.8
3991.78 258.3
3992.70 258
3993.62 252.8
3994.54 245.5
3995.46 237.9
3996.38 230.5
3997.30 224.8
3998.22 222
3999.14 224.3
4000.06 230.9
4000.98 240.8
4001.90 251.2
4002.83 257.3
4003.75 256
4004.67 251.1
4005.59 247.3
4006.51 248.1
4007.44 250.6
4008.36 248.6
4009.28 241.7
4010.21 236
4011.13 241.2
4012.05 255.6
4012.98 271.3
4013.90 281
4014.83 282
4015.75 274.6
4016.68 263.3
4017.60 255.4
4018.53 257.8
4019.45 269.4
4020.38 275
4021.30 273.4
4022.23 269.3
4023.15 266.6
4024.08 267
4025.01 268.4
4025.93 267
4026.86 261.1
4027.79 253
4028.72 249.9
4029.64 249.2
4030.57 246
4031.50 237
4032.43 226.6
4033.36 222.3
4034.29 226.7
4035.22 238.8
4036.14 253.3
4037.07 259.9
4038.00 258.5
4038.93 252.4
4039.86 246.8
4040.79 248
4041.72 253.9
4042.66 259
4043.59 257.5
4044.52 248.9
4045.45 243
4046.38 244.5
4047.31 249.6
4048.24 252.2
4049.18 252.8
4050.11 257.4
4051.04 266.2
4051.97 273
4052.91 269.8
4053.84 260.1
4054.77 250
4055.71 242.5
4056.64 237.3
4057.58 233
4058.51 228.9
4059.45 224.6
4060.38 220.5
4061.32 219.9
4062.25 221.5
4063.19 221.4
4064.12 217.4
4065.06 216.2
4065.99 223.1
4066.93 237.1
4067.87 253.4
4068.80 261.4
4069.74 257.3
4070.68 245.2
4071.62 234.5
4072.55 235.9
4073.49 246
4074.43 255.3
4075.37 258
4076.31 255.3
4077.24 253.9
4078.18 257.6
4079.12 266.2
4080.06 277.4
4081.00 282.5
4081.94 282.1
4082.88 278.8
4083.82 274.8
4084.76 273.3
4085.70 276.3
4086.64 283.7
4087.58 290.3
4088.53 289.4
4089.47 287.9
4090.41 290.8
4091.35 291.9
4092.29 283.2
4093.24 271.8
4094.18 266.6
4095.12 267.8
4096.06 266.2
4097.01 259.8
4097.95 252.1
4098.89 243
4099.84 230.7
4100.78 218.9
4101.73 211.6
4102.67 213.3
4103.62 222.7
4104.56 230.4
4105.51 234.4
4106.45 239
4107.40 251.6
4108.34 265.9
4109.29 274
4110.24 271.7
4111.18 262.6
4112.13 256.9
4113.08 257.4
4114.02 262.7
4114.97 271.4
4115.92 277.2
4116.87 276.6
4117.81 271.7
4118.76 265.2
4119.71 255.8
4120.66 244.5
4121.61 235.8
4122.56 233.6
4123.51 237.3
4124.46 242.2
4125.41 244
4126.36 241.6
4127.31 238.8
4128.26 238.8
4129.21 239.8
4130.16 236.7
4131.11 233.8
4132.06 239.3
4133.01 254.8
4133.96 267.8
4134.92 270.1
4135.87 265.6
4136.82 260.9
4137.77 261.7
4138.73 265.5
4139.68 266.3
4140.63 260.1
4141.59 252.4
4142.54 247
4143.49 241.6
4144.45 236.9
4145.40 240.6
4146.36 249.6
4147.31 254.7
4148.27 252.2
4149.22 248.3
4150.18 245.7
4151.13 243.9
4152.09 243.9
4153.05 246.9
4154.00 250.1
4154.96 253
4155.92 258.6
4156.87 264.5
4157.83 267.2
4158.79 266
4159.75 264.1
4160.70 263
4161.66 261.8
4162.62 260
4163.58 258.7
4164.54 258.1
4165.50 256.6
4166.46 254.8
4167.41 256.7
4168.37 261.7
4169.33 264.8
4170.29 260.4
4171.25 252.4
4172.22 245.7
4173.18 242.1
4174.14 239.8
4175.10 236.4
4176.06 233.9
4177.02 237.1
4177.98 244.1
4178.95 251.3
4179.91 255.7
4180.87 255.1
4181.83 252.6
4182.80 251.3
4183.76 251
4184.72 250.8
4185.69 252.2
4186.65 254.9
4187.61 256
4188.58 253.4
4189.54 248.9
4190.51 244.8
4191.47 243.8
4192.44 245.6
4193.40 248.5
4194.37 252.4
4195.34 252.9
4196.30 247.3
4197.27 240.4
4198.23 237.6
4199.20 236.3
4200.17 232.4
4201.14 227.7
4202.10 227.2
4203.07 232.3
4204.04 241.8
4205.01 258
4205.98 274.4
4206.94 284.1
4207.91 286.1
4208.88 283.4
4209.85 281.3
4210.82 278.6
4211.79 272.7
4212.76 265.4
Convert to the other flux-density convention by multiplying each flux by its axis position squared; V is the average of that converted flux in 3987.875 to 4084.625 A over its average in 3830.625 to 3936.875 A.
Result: 1.92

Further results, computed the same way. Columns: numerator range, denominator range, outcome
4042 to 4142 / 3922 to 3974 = 2.13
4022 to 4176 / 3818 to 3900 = 2.14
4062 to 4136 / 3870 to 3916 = 1.73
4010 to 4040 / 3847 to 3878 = 2.05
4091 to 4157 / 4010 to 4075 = 1.05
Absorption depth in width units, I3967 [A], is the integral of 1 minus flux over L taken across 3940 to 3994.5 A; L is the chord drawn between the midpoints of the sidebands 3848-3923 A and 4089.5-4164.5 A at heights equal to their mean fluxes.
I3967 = 5.8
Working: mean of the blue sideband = 156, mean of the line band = 169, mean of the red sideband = 254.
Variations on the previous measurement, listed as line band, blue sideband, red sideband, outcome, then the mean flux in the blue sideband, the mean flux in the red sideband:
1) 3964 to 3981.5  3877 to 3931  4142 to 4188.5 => 5.0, 163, 252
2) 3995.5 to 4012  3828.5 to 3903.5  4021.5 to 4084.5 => -1.6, 137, 250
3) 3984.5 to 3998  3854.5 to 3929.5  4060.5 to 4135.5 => -2.3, 155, 254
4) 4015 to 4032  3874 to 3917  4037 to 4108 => -2.5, 167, 252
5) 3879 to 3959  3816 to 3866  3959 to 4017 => 2.7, 119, 199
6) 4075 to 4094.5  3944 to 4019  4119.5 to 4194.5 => -4.0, 197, 251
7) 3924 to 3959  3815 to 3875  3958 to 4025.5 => 8.5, 122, 208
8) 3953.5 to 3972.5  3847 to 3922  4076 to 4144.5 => 6.6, 156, 258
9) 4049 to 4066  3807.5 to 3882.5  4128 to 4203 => -2.4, 128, 251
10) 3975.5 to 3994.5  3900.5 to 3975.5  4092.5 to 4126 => -5.0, 144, 251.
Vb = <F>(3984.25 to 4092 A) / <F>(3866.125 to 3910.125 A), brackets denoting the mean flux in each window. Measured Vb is 1.6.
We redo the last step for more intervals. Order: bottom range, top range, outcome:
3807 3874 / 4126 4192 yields 2.00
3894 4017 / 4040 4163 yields 1.44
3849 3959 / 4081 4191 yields 1.71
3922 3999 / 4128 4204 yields 1.60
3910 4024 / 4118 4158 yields 1.37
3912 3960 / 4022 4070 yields 1.67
